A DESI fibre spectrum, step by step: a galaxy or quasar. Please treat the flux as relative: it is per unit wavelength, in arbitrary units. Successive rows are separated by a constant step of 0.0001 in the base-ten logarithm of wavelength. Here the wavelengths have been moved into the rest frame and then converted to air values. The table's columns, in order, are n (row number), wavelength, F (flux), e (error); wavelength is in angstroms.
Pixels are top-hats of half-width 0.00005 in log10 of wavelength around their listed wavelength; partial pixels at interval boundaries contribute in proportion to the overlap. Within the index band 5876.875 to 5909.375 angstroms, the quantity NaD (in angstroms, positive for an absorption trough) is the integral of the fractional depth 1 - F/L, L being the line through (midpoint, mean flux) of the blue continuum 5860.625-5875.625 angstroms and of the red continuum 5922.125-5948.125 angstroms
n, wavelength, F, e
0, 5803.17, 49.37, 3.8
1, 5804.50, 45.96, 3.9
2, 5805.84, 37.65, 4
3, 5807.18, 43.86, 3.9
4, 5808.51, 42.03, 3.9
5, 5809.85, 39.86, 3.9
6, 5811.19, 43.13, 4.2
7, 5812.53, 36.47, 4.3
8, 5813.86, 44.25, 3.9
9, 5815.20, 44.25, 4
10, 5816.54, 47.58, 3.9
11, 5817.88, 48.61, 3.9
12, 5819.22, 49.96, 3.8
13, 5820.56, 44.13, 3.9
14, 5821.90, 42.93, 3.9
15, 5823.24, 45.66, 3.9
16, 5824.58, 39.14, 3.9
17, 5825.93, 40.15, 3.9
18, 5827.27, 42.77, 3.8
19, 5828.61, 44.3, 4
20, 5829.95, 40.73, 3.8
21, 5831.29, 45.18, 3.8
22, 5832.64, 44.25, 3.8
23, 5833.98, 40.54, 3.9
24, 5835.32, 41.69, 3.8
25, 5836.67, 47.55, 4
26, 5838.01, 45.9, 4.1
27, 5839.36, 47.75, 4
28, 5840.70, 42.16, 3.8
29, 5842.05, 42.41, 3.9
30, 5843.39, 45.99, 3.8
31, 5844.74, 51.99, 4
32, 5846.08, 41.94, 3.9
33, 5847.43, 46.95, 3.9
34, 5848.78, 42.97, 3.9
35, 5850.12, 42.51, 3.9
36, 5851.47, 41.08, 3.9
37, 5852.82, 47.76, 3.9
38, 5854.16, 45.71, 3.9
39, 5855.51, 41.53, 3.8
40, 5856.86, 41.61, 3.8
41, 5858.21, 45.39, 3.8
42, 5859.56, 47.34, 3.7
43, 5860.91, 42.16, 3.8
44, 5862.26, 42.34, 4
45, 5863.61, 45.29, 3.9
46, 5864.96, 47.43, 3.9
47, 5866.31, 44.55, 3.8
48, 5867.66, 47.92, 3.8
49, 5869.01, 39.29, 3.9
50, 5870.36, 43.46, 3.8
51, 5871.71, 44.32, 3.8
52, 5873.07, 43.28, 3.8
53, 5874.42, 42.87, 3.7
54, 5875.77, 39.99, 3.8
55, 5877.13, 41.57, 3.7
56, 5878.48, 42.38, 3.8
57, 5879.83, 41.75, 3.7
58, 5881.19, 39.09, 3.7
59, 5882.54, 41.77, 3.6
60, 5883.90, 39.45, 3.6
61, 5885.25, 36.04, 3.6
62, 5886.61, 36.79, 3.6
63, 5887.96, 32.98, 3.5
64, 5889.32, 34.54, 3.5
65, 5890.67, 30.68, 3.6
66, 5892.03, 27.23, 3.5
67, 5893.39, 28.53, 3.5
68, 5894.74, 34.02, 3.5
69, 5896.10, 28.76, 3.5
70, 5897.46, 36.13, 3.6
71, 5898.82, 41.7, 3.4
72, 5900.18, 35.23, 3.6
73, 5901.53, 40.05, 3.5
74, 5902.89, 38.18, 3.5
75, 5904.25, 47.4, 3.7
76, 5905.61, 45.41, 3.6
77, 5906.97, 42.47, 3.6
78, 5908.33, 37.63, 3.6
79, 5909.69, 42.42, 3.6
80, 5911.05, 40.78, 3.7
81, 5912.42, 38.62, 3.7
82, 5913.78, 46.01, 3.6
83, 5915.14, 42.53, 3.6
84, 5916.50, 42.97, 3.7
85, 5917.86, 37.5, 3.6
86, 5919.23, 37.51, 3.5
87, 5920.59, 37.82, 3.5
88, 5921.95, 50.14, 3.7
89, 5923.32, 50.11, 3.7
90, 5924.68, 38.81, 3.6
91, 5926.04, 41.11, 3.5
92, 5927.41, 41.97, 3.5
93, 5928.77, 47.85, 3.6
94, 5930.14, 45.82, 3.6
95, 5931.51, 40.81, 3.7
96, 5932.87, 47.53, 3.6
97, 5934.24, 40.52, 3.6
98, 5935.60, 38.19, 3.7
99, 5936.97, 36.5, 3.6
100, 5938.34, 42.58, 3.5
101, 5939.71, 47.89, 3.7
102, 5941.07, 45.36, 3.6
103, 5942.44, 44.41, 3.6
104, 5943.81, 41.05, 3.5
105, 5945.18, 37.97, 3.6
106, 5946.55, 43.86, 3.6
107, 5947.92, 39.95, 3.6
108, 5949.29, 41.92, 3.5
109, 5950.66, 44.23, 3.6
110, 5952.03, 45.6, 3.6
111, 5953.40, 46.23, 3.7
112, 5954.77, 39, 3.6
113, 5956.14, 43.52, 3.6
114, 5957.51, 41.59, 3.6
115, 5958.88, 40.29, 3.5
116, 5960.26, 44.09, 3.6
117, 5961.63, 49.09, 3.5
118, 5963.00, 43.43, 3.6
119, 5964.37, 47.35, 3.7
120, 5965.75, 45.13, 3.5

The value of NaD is 4.5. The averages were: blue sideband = 43.8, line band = 37.5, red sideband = 42.9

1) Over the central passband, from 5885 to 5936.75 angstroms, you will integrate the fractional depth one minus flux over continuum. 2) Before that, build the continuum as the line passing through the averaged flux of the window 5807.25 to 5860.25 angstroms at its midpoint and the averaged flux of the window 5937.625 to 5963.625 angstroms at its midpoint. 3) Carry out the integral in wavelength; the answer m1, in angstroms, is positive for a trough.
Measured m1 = 4.7 angstroms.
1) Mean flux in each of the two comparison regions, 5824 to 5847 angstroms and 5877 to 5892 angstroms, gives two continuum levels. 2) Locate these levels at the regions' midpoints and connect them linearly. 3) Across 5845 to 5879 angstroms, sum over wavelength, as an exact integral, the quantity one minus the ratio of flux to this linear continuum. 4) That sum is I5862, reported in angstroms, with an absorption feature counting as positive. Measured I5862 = -2.9 angstroms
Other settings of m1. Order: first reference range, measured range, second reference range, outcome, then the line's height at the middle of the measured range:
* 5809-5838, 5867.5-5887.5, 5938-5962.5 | 1.1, 43.4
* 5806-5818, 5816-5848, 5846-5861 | -0.8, 43.4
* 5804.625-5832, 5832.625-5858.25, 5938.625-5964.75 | -0.7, 43.2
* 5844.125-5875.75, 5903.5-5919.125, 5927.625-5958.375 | 0.5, 43.4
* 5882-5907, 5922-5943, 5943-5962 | -1.5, 40.5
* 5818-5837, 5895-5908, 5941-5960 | 1.1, 42.9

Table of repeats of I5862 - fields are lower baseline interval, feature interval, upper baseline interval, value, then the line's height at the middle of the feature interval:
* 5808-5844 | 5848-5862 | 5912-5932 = -0.13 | 43.4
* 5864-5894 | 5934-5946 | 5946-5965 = 0.30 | 42.7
